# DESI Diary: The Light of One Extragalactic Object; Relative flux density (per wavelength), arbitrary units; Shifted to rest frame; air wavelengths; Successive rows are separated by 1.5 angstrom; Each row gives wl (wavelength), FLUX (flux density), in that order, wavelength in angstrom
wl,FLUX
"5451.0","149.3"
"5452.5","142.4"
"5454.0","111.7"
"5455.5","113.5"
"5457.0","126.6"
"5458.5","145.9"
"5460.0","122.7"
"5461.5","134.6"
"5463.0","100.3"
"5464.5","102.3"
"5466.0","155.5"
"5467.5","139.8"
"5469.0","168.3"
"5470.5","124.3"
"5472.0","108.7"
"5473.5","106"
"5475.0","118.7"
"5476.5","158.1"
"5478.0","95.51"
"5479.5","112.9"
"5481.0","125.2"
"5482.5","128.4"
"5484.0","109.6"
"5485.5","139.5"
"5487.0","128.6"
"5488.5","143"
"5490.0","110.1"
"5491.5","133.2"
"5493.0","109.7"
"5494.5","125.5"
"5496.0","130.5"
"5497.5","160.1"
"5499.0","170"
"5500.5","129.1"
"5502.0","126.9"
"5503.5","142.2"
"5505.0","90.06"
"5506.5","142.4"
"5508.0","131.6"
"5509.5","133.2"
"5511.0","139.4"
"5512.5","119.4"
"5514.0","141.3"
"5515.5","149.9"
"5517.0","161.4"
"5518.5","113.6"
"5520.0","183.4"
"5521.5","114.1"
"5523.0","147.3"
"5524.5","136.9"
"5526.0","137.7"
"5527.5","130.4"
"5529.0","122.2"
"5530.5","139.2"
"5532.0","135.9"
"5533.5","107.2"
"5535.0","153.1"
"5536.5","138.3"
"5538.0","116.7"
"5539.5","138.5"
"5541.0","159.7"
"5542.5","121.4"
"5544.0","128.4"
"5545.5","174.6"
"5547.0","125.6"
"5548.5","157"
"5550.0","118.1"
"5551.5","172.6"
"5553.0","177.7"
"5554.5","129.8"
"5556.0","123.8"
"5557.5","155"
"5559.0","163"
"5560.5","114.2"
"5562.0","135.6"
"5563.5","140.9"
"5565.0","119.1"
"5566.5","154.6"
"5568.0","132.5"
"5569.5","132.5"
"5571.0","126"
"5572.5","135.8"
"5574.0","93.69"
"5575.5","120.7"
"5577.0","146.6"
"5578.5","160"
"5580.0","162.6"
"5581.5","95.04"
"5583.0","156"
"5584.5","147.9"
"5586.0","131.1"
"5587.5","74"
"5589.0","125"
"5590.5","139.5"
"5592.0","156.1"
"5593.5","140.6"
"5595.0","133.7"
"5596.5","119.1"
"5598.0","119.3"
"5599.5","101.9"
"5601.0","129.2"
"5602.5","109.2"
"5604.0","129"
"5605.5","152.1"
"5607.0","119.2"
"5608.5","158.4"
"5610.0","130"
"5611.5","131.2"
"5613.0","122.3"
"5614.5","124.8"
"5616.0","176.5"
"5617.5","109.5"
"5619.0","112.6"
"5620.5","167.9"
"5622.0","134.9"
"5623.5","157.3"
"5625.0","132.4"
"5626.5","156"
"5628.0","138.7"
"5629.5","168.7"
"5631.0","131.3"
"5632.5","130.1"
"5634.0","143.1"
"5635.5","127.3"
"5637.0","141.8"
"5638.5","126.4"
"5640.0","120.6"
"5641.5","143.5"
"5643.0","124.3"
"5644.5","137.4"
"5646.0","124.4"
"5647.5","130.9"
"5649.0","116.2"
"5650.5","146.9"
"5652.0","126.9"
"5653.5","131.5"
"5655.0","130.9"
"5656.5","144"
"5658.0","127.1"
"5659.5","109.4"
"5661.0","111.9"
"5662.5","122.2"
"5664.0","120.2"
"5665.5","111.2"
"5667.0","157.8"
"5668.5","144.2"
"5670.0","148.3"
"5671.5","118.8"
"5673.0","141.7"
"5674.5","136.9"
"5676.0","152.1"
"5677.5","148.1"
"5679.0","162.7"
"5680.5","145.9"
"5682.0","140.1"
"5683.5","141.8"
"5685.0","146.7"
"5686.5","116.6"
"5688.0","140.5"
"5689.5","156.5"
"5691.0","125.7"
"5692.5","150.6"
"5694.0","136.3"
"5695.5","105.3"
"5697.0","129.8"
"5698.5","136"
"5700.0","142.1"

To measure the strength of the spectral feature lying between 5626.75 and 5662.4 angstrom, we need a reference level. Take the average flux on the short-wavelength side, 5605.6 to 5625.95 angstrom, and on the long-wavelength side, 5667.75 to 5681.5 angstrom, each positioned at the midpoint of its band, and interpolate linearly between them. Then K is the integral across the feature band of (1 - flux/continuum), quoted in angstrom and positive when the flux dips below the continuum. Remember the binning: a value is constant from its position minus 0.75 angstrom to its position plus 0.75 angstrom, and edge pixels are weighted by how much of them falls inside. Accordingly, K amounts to 2.2 angstrom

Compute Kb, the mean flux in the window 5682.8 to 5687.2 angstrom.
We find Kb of 135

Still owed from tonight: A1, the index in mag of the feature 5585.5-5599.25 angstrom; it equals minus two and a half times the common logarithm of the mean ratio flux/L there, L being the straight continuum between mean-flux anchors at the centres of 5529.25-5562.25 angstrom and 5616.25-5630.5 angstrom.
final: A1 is 0.133 mag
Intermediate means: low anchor 140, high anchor 143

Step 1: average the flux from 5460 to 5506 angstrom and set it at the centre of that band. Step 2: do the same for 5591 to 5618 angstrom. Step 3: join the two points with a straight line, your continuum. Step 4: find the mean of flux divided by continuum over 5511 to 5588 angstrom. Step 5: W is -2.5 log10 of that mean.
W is -0.059 mag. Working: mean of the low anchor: 128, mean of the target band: 137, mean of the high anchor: 132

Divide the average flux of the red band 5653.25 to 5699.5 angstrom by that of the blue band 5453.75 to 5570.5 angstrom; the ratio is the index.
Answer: 1.01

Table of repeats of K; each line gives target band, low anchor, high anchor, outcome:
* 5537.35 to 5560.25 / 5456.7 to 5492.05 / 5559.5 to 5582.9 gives -2.2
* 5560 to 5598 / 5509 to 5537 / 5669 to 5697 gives 1.7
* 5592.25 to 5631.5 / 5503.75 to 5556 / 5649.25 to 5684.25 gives 0.3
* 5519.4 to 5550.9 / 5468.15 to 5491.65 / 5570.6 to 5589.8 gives -2.5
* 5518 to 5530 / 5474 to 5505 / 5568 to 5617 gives -0.6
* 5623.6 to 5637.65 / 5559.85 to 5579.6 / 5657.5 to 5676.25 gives -1.1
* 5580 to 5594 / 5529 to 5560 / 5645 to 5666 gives 0.4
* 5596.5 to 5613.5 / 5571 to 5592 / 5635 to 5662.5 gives 0.4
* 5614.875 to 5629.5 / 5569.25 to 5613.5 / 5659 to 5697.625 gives -1.3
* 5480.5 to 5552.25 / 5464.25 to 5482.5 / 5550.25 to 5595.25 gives -2.3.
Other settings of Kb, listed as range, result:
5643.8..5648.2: 131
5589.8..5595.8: 142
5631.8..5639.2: 134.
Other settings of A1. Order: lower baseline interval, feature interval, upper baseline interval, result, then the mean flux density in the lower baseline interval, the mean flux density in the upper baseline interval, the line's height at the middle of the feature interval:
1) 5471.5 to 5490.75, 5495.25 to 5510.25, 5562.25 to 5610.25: -0.10 mag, 122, 131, 124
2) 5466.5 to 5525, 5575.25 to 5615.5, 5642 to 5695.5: 0.02 mag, 132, 135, 134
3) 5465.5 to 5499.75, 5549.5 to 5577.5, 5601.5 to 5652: -0.03 mag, 130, 135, 133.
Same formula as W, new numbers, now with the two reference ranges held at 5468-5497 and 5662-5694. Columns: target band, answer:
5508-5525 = -0.10 mag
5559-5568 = -0.03 mag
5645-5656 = 0.06 mag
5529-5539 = -0.02 mag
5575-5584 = -0.07 mag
